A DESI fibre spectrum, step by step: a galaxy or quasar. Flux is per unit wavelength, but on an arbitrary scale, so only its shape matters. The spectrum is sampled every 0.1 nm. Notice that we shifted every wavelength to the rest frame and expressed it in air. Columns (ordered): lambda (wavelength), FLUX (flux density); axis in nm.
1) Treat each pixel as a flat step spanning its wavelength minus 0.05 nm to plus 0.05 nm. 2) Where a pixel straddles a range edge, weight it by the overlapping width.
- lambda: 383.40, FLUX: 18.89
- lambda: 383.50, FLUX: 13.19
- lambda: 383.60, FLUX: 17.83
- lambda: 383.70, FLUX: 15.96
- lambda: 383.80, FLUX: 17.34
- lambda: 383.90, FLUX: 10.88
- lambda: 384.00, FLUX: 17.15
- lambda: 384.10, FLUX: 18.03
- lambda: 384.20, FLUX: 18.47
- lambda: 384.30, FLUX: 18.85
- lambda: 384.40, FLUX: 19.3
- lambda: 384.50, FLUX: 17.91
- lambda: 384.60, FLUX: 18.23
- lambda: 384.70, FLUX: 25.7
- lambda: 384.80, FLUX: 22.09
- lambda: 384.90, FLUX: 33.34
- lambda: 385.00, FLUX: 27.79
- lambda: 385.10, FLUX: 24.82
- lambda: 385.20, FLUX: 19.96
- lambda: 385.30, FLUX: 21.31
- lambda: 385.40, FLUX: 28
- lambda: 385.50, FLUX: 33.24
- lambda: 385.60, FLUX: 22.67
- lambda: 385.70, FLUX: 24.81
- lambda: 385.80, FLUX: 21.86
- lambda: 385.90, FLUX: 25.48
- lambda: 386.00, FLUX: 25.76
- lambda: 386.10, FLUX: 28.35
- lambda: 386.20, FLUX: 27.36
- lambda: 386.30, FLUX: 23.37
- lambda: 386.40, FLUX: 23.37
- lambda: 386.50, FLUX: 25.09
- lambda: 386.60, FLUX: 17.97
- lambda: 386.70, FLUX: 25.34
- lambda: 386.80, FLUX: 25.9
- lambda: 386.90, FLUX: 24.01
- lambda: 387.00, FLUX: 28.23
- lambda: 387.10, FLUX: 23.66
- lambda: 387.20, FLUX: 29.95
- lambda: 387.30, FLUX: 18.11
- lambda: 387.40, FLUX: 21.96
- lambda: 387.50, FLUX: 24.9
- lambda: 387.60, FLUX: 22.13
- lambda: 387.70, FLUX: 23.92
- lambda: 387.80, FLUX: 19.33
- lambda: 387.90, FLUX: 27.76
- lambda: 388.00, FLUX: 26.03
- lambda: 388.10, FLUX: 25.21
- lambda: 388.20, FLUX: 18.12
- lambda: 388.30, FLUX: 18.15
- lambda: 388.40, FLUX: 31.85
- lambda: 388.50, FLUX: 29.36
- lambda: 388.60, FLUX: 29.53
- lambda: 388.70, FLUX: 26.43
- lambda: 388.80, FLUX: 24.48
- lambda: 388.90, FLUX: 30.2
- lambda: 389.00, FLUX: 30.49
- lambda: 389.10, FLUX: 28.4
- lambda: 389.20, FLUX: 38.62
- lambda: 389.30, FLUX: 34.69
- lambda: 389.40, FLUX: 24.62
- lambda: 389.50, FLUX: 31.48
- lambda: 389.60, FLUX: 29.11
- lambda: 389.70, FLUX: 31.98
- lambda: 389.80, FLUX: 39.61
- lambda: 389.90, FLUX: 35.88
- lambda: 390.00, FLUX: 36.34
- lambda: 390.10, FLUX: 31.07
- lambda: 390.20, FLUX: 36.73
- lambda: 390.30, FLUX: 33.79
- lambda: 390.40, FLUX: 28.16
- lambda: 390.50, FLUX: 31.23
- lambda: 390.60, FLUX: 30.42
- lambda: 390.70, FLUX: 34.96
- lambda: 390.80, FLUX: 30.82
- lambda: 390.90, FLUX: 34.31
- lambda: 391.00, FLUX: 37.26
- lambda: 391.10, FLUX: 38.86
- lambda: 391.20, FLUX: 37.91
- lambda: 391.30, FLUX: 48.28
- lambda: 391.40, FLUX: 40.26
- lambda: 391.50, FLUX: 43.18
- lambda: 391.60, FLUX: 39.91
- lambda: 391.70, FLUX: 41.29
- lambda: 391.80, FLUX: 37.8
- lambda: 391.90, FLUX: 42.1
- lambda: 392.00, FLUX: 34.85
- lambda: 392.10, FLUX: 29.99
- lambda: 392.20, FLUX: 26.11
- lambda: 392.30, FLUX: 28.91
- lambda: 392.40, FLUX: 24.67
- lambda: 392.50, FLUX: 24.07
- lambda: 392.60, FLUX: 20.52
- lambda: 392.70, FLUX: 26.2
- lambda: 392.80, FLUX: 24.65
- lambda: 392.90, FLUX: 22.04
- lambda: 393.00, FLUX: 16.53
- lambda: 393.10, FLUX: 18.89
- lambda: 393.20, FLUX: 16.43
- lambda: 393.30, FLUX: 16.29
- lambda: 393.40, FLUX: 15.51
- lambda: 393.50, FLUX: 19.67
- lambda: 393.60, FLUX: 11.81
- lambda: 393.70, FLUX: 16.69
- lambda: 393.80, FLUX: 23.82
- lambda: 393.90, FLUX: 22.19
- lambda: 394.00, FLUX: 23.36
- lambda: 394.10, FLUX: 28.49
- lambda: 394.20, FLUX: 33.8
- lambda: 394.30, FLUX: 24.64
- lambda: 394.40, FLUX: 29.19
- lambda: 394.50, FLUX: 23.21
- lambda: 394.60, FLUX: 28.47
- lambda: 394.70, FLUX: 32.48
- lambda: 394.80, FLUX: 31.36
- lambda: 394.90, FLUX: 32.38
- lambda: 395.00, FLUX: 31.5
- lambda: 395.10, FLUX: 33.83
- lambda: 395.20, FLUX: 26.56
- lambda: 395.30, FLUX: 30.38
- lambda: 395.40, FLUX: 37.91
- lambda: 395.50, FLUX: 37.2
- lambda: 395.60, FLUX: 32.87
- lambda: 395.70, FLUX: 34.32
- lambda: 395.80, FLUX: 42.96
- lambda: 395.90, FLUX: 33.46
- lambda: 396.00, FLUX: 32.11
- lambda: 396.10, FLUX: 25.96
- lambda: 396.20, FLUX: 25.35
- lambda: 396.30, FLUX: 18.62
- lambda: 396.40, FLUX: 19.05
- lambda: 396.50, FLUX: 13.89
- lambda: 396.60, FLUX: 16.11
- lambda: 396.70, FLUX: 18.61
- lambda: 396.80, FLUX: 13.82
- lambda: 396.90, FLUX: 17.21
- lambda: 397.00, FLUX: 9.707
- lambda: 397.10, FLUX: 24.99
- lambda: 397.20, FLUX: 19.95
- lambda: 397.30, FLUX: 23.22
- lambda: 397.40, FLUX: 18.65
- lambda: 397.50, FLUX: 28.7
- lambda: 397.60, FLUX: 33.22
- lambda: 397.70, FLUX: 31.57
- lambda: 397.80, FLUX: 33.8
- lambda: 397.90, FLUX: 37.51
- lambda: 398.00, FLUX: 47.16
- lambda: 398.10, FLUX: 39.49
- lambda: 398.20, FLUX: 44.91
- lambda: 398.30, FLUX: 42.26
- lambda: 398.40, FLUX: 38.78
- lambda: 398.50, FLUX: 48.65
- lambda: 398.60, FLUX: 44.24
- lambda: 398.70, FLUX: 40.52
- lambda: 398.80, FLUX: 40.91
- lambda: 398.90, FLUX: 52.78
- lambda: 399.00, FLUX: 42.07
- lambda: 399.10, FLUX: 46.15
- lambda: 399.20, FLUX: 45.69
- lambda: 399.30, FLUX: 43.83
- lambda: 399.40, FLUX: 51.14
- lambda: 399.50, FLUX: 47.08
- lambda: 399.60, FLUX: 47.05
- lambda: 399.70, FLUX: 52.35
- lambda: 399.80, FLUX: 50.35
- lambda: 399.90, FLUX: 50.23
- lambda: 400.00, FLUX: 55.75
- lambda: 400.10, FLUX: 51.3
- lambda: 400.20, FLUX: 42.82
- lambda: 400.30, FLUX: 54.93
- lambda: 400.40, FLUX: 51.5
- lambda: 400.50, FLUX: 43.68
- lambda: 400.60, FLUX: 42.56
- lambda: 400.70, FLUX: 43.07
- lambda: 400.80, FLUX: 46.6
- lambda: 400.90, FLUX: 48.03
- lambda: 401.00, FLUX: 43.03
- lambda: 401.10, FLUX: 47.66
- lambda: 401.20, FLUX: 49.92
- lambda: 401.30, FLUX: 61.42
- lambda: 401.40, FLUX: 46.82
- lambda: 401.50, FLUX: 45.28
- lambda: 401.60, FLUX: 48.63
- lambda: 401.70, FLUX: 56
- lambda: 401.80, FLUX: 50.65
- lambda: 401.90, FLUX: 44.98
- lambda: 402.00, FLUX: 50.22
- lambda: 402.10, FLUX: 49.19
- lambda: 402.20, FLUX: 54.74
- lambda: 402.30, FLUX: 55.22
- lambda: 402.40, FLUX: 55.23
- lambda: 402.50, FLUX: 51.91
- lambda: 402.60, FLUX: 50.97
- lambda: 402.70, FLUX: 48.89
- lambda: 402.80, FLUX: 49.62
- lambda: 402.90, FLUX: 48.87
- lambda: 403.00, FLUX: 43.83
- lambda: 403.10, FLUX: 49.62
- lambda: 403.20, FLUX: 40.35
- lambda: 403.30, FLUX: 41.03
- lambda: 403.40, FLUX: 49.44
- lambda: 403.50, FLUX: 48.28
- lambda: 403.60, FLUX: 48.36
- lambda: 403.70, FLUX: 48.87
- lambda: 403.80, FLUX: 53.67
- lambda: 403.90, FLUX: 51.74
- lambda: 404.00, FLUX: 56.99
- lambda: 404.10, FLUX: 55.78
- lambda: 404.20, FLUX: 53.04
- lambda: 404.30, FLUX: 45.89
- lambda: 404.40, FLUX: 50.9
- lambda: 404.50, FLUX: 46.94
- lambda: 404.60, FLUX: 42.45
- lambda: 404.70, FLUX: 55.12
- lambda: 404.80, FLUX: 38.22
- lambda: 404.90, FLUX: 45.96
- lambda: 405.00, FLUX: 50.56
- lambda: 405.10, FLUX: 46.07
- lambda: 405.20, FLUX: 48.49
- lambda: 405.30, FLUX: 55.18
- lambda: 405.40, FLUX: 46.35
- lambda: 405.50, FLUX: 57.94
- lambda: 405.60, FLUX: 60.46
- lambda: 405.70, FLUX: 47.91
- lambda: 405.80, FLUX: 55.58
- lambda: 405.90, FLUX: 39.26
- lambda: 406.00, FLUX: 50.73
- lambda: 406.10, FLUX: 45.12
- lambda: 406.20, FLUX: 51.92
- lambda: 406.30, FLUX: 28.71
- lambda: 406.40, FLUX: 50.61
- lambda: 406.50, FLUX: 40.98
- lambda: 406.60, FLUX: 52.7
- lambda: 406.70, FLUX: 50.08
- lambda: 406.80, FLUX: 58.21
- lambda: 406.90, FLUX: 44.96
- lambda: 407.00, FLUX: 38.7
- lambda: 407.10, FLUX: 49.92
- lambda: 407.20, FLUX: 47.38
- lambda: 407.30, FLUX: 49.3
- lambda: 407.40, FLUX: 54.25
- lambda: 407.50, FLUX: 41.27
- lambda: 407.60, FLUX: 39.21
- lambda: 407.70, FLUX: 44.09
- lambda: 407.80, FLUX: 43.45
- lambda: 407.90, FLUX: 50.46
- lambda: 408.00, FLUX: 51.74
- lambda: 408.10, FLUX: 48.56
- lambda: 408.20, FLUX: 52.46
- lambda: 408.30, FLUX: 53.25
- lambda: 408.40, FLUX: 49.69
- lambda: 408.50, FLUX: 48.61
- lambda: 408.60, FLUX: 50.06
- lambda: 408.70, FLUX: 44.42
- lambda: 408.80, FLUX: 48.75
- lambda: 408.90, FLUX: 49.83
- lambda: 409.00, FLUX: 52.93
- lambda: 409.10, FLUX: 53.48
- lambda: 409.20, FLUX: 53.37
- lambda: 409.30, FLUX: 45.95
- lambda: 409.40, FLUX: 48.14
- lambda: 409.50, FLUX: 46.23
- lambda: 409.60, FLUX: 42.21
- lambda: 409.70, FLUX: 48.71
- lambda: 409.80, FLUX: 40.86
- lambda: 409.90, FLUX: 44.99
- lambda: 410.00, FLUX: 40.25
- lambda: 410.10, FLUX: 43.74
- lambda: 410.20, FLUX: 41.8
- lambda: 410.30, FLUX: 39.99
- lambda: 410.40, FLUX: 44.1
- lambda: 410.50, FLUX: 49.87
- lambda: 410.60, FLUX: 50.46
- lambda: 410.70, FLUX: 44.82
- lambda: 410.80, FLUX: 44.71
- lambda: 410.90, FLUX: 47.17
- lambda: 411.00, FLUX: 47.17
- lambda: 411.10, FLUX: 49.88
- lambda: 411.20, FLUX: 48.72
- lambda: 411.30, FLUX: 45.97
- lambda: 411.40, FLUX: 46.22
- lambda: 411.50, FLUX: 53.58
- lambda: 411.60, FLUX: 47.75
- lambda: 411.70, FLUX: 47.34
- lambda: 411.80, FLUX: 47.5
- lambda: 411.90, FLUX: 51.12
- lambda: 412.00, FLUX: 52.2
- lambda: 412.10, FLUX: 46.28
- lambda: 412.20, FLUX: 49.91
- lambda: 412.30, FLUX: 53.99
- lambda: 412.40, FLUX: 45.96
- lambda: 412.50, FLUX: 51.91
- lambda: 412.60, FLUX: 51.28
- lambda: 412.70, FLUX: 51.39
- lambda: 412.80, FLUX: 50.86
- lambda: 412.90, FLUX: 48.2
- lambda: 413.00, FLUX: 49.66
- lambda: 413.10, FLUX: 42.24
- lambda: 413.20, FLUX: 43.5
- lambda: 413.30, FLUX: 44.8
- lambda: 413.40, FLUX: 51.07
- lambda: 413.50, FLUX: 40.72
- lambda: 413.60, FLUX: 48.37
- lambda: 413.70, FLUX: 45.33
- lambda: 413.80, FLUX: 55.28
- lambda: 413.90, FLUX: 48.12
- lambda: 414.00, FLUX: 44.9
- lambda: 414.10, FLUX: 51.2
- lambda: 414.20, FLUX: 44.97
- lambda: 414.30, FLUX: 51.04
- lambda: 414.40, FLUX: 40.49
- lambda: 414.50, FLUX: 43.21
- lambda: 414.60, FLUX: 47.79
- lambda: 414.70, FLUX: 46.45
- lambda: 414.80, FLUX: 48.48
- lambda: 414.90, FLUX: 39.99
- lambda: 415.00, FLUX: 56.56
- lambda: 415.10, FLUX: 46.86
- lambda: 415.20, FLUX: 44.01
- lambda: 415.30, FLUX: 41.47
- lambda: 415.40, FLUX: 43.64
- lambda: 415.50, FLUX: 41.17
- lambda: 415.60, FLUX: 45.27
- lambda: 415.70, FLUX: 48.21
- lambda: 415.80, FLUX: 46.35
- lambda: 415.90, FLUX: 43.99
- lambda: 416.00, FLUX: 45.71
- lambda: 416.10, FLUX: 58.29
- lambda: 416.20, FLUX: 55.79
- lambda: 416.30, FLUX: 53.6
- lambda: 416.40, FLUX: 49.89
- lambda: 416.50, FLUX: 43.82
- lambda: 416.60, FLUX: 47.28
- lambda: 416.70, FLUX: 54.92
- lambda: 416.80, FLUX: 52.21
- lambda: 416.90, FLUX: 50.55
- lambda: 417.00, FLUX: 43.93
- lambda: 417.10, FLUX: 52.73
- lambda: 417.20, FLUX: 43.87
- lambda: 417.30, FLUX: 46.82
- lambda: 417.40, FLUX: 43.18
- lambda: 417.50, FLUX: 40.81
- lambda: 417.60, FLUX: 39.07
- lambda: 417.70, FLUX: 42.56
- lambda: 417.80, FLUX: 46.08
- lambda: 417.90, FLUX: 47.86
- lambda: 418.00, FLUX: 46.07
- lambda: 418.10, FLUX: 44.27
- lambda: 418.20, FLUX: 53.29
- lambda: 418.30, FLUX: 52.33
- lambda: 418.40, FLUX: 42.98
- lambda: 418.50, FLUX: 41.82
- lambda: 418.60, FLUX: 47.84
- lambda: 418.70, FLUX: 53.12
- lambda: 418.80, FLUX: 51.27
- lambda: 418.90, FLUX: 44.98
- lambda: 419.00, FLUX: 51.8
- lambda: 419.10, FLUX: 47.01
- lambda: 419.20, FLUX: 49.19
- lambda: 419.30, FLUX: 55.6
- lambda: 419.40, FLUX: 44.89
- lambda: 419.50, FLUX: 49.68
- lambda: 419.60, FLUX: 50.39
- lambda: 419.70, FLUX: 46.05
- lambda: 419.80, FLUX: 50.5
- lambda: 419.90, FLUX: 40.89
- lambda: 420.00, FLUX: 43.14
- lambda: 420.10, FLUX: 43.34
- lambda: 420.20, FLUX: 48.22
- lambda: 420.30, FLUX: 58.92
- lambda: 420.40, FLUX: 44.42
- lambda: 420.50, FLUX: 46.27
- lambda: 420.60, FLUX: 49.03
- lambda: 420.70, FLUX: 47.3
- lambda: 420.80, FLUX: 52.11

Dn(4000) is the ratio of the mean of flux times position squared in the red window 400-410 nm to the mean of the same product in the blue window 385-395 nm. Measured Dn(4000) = 1.88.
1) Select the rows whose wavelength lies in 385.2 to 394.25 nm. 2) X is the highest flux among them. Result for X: 48.28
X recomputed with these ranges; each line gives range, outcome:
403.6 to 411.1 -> 60.46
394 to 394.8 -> 33.8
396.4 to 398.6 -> 48.65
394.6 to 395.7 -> 37.91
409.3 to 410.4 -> 48.71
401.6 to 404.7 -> 56.99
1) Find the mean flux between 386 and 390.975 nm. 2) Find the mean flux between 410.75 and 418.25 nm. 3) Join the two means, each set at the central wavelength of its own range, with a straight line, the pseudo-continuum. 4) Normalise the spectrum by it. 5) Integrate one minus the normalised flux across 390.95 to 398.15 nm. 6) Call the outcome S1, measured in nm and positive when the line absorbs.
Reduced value 0.955 nm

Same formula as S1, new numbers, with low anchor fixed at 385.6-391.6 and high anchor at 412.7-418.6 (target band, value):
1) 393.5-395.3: 0.35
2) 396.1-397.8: 0.66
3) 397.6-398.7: -0.16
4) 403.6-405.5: -0.48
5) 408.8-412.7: -0.35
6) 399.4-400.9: -0.48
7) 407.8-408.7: -0.17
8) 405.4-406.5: -0.21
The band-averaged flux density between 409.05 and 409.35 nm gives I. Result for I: 50.9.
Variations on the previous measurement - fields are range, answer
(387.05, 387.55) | 23.7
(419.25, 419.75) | 49.3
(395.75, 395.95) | 38.2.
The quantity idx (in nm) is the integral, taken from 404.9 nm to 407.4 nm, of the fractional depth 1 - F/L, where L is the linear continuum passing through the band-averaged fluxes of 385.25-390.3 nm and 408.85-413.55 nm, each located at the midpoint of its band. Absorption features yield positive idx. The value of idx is -0.32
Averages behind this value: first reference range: 27.1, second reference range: 47.5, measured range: 48.7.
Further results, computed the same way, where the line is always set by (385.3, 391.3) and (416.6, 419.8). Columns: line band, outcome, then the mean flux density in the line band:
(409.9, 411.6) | -0.130 nm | 46.2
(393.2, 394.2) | 0.364 nm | 20.3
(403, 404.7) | -0.467 nm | 49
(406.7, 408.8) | -0.365 nm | 48.1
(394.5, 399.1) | 0.348 nm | 31.4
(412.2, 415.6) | -0.170 nm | 47.1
